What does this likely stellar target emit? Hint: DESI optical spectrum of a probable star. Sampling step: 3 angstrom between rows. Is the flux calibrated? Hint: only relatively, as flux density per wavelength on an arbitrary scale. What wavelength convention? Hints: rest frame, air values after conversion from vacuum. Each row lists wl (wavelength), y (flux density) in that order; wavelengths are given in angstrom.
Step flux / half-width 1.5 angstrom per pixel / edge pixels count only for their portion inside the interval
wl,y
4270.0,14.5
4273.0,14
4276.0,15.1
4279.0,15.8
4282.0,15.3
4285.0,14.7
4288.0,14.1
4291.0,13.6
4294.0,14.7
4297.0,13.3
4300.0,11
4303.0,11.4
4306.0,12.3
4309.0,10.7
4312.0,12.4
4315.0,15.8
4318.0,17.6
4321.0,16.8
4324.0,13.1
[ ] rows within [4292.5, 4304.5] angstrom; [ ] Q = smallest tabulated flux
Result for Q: 11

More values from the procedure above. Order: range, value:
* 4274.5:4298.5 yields 13.3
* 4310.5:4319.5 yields 12.4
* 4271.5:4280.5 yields 14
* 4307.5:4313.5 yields 10.7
